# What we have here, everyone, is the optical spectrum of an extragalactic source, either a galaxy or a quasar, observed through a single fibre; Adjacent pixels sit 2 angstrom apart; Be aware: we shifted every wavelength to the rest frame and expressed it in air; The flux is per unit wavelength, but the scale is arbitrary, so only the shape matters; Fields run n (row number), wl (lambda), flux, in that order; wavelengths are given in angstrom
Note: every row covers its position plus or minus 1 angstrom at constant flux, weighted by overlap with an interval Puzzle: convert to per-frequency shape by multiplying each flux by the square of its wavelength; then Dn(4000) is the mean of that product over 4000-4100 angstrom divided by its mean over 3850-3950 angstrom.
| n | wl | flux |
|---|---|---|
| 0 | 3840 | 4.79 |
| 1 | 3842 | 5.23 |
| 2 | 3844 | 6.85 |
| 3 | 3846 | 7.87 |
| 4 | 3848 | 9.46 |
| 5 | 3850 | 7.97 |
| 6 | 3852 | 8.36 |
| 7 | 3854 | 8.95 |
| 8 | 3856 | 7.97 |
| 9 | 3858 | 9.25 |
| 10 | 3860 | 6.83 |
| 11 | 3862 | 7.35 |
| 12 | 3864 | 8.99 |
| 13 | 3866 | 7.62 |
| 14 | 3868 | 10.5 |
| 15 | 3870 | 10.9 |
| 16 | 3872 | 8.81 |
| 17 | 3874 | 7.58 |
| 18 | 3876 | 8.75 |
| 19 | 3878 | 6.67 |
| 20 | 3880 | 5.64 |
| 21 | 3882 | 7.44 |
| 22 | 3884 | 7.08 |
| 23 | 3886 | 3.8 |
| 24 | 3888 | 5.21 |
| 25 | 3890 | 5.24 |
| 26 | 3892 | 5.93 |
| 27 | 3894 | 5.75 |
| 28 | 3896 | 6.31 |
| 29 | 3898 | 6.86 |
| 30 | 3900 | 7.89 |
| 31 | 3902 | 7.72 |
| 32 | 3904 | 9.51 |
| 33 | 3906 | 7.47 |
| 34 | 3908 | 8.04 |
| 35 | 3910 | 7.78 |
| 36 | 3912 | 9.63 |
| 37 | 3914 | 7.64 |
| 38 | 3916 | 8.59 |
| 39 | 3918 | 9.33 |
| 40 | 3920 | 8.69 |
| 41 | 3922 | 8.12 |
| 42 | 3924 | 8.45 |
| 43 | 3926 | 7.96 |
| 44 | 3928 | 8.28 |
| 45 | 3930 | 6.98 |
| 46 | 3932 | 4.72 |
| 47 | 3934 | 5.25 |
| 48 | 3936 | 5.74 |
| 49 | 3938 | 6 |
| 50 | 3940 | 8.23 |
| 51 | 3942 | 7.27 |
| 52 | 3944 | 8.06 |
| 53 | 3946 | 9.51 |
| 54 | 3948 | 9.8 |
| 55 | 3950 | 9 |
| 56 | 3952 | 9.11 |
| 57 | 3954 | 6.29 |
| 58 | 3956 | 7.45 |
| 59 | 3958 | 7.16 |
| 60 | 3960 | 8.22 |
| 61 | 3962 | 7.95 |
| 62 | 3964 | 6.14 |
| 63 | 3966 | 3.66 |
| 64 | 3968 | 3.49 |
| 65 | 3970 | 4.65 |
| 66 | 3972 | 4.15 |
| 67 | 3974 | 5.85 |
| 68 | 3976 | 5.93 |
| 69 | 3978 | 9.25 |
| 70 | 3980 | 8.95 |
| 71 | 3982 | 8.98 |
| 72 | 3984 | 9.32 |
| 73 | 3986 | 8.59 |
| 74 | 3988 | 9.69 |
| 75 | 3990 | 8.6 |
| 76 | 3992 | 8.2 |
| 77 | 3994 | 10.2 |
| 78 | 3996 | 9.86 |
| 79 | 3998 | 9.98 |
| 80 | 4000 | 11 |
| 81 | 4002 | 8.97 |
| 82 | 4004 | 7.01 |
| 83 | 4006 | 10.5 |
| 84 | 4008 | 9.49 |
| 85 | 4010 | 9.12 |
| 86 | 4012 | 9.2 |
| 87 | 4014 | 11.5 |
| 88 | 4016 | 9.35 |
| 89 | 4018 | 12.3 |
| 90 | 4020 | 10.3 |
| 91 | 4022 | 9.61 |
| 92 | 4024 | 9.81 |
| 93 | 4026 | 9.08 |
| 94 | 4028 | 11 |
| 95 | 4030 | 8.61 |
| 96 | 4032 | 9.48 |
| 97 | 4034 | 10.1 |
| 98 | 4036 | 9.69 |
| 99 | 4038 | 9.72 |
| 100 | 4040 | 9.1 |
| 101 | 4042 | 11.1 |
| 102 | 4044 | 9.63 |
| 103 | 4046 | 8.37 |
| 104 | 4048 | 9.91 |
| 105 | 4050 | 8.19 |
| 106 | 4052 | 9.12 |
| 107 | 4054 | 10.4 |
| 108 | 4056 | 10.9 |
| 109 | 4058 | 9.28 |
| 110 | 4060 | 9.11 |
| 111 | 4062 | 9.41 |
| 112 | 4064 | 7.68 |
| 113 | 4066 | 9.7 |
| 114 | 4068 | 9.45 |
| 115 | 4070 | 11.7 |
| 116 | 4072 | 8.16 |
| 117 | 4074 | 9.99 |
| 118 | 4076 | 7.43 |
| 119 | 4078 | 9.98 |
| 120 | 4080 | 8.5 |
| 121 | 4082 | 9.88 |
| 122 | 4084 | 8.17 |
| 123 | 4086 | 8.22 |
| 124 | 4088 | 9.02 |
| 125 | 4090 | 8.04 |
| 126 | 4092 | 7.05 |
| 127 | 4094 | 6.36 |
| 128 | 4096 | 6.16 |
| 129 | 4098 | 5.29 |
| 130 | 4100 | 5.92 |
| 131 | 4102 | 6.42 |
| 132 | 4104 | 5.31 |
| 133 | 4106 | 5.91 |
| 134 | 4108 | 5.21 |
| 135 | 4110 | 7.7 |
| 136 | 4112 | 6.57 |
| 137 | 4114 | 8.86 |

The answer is 1.3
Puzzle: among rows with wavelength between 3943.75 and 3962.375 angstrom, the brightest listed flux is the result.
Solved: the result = 9.8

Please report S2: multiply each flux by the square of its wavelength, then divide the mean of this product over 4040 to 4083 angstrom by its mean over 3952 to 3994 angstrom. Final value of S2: 1.36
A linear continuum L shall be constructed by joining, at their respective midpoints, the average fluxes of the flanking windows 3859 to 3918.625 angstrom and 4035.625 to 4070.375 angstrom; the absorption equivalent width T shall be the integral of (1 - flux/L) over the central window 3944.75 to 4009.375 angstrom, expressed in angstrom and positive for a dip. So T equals 4.48 angstrom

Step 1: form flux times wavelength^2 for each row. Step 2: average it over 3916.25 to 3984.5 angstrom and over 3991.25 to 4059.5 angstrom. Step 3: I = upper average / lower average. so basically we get 1.38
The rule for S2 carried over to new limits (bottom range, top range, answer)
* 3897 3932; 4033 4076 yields 1.26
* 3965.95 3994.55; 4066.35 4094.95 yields 1.24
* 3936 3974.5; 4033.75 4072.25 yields 1.45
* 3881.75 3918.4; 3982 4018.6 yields 1.40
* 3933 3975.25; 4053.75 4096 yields 1.39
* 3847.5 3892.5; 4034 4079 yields 1.36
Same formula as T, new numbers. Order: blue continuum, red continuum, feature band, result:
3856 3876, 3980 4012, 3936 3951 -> 1.5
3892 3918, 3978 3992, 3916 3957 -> 2.5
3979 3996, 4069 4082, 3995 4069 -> -3.4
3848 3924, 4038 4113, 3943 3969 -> 2.0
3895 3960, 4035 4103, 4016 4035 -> -3.5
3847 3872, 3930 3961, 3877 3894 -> 5.0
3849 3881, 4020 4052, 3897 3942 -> 5.2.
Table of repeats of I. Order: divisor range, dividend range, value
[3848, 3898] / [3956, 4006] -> 1.10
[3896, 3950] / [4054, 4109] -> 1.12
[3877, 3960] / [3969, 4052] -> 1.30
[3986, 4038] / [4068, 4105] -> 0.85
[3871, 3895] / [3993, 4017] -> 1.59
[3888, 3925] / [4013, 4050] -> 1.37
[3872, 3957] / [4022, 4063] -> 1.38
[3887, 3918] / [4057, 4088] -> 1.34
